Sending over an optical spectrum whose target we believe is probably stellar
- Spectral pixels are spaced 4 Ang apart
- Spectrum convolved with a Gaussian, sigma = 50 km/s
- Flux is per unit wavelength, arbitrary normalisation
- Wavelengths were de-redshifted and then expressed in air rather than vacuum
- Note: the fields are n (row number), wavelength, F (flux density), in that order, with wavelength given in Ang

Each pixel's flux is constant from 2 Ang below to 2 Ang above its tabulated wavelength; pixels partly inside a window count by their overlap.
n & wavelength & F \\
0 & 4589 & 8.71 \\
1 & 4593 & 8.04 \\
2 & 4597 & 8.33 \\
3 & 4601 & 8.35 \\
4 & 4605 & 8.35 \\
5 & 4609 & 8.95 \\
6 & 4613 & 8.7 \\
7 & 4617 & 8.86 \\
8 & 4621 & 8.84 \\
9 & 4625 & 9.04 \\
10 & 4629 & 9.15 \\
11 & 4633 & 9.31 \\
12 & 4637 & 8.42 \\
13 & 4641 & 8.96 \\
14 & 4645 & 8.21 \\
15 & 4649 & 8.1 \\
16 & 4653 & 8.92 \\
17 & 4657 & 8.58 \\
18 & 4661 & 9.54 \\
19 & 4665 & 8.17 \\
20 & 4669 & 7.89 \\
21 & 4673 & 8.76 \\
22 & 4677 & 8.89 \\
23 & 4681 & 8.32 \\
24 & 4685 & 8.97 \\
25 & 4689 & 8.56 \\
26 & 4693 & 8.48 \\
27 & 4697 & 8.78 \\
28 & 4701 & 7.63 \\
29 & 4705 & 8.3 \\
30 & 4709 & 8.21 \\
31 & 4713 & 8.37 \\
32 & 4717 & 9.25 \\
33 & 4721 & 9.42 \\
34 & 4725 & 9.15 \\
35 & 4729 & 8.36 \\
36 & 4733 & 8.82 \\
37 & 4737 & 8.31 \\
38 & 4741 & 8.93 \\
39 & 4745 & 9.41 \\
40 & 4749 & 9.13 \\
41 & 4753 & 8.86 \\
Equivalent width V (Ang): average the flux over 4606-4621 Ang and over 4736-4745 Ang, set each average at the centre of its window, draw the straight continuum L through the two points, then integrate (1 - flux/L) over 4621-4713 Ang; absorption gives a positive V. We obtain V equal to 2.2 Ang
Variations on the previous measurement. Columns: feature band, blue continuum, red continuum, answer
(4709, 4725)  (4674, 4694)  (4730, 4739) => -0.6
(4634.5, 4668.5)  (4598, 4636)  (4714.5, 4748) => 1.0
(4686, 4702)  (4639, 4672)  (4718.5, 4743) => 0.5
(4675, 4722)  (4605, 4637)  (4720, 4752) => 1.8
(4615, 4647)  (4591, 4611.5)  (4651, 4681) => -1.2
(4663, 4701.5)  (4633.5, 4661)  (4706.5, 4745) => 1.0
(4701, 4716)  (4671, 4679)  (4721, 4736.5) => 0.9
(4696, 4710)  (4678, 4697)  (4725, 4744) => 0.7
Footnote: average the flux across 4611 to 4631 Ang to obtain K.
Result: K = 8.92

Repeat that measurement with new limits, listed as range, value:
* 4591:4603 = 8.24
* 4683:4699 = 8.7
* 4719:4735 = 8.94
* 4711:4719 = 8.81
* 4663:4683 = 8.41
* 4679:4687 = 8.64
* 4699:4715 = 8.13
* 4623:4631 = 9.09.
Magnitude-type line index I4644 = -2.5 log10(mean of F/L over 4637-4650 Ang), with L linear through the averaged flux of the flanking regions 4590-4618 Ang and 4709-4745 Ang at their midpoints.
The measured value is 0.02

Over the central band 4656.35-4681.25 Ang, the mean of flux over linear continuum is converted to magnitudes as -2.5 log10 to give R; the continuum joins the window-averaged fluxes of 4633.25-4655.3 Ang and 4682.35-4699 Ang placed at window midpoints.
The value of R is 0.003 mag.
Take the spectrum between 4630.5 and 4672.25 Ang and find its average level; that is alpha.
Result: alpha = 8.62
